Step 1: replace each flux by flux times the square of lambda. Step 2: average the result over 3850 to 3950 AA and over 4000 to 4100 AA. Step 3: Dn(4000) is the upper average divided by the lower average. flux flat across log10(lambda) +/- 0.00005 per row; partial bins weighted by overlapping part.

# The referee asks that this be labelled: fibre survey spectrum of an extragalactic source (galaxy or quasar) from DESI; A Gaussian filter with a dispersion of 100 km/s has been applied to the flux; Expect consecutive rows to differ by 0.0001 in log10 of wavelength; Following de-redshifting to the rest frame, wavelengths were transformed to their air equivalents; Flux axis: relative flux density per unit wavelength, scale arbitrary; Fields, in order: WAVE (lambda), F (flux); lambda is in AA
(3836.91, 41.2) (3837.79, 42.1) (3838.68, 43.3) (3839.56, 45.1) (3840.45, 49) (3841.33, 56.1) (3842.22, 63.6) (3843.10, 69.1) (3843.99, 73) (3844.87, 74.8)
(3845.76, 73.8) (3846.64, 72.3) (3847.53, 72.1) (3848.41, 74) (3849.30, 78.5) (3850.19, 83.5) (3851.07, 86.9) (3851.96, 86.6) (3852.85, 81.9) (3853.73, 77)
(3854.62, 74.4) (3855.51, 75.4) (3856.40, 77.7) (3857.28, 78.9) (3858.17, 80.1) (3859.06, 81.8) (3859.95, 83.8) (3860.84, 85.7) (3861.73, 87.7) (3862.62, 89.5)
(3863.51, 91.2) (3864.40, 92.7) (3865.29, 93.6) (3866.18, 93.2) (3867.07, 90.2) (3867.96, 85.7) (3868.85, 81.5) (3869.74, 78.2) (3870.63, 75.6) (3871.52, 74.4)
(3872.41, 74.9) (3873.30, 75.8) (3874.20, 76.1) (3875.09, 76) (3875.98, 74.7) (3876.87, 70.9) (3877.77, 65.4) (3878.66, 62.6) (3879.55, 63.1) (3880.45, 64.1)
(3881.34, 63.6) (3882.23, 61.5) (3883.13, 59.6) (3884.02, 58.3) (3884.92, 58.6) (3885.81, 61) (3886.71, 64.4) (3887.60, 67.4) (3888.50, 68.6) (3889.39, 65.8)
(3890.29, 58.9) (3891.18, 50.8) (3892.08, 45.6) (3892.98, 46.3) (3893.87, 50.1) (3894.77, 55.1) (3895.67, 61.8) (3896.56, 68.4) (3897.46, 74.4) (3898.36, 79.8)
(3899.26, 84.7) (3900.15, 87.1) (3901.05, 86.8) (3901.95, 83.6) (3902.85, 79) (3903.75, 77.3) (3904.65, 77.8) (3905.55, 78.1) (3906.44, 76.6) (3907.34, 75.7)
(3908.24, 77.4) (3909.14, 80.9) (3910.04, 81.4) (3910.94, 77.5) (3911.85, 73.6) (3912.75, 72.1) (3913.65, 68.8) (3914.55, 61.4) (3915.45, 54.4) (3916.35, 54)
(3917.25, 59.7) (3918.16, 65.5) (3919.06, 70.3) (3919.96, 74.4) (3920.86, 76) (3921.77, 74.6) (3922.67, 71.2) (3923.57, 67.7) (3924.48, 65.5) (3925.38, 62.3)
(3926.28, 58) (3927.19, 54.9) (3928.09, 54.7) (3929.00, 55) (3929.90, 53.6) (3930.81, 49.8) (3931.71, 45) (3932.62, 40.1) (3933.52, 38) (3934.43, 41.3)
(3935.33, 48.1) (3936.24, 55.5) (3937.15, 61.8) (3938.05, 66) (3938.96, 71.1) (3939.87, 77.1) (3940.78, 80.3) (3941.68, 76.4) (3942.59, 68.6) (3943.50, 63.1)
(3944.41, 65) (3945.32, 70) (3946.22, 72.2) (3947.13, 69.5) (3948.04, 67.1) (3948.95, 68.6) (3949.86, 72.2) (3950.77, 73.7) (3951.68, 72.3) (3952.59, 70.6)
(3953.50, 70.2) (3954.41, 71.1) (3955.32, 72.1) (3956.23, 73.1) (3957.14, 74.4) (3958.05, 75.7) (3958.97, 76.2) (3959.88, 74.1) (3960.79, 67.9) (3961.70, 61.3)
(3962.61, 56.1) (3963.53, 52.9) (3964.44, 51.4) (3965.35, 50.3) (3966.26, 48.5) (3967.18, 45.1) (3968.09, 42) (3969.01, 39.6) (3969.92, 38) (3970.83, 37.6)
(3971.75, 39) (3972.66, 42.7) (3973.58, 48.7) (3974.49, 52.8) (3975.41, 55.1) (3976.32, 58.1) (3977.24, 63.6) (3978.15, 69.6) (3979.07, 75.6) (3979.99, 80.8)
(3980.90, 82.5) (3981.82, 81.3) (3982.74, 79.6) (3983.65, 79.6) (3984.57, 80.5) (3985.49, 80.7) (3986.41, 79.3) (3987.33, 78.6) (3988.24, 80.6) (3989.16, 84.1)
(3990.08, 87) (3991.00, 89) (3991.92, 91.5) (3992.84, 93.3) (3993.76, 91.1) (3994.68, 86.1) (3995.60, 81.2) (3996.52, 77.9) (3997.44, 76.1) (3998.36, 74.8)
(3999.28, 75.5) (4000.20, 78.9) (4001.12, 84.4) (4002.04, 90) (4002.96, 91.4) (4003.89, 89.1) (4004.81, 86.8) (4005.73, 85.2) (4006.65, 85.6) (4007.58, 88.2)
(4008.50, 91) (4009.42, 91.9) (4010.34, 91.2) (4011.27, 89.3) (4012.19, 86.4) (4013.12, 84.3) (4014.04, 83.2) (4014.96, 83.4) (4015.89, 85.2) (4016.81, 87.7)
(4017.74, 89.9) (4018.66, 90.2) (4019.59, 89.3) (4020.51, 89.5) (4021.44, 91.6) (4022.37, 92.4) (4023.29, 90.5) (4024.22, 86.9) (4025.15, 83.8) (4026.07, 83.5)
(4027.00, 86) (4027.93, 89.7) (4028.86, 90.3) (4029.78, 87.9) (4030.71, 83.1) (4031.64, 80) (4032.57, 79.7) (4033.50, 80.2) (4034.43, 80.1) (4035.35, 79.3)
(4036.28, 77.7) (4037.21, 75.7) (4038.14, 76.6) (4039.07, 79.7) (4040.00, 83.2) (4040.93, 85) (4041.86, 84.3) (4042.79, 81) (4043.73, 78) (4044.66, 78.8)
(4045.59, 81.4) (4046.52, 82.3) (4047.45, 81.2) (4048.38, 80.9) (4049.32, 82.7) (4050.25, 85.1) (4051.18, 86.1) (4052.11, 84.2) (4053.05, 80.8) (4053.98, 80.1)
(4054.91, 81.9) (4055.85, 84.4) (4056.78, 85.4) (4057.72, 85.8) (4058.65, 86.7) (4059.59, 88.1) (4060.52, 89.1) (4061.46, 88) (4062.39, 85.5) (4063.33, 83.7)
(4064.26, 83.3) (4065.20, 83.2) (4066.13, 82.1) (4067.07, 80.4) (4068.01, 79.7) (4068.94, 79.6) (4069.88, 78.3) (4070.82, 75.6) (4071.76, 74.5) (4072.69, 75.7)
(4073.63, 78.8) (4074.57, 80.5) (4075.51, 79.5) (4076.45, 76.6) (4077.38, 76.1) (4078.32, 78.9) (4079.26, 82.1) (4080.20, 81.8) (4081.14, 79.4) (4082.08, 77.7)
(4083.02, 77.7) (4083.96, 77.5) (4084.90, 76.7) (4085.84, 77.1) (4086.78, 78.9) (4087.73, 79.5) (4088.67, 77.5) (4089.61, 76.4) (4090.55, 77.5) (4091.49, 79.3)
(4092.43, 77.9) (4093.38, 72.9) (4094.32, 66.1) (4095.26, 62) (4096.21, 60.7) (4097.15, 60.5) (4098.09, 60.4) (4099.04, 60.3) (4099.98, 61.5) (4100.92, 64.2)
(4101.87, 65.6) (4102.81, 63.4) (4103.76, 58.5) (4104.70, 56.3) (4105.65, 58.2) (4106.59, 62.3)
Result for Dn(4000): 1.26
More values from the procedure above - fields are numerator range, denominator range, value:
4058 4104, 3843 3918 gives 1.15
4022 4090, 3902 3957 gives 1.30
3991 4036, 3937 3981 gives 1.39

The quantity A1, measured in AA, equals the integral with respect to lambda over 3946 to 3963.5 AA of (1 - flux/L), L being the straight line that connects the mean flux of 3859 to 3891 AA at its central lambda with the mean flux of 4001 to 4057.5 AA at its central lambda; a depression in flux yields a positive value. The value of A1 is 2.1 AA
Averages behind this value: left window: 74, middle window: 70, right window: 84.8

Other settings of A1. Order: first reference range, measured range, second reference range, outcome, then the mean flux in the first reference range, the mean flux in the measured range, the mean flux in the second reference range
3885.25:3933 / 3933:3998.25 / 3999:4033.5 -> 8.3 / 66.5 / 67.5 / 86.8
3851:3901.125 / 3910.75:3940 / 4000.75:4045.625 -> 6.2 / 73.2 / 60.8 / 85.3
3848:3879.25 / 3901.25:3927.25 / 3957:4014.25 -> 2.1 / 80.4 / 71.1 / 73.1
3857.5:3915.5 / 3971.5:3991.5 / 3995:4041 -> 2.4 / 73.1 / 71.7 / 84.8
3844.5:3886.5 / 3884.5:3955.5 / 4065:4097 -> 9.4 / 76.5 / 66.4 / 76.8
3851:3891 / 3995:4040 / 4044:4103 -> -4.5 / 75.1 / 84.8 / 77.8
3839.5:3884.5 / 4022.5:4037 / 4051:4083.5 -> -0.7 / 75.4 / 84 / 81.4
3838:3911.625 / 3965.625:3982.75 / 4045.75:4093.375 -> 4.6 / 72.8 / 56.2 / 80.8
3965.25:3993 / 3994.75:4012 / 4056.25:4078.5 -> -3.6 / 66.2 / 85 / 81.5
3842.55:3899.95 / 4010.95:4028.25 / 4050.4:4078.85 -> -1.7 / 73.2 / 87.5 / 81.8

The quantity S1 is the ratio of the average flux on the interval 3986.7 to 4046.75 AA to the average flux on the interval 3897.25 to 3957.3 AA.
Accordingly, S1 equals 1.2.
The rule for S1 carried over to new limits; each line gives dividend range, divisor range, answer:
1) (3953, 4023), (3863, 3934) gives 1.09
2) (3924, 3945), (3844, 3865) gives 0.73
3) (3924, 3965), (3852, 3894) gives 0.87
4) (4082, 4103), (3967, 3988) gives 1.13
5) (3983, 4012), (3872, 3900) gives 1.31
